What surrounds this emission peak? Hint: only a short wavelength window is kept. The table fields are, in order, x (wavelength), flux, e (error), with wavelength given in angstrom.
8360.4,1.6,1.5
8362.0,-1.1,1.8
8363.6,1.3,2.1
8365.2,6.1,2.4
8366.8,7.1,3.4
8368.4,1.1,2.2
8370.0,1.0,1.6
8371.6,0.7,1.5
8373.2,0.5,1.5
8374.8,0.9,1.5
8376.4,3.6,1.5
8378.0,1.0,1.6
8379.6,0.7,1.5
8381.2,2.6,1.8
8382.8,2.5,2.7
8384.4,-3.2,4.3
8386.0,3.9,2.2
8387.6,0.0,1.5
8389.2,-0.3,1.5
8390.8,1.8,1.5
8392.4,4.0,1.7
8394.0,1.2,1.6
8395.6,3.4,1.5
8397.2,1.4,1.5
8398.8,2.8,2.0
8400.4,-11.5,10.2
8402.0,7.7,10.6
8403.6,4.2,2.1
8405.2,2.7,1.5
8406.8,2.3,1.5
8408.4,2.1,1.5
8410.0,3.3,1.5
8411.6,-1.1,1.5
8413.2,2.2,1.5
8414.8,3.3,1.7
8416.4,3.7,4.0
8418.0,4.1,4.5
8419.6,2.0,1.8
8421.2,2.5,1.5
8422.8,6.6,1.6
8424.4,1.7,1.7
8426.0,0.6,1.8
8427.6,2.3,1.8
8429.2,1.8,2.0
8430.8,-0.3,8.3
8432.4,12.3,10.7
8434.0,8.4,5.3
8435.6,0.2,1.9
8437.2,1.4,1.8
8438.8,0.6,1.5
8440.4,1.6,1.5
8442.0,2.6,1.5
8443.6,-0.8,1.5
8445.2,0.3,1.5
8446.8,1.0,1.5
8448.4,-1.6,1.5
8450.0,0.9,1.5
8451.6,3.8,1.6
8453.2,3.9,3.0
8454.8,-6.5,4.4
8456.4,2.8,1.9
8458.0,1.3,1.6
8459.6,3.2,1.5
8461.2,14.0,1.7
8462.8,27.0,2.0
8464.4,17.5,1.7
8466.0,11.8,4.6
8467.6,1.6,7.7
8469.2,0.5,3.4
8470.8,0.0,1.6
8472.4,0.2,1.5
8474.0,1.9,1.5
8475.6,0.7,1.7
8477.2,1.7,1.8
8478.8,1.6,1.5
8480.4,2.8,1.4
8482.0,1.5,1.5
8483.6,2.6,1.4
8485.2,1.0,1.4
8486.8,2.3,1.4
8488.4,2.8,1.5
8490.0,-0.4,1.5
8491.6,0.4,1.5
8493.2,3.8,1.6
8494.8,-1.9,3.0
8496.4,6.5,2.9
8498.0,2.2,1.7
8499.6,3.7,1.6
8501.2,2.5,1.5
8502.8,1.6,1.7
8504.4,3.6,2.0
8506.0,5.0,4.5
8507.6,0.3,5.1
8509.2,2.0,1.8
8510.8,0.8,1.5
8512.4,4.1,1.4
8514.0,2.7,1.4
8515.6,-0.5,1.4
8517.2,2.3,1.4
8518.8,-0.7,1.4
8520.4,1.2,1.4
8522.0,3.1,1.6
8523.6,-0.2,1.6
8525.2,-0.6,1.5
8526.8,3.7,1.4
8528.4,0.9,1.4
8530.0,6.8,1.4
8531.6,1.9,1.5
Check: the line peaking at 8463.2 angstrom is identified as Hbeta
